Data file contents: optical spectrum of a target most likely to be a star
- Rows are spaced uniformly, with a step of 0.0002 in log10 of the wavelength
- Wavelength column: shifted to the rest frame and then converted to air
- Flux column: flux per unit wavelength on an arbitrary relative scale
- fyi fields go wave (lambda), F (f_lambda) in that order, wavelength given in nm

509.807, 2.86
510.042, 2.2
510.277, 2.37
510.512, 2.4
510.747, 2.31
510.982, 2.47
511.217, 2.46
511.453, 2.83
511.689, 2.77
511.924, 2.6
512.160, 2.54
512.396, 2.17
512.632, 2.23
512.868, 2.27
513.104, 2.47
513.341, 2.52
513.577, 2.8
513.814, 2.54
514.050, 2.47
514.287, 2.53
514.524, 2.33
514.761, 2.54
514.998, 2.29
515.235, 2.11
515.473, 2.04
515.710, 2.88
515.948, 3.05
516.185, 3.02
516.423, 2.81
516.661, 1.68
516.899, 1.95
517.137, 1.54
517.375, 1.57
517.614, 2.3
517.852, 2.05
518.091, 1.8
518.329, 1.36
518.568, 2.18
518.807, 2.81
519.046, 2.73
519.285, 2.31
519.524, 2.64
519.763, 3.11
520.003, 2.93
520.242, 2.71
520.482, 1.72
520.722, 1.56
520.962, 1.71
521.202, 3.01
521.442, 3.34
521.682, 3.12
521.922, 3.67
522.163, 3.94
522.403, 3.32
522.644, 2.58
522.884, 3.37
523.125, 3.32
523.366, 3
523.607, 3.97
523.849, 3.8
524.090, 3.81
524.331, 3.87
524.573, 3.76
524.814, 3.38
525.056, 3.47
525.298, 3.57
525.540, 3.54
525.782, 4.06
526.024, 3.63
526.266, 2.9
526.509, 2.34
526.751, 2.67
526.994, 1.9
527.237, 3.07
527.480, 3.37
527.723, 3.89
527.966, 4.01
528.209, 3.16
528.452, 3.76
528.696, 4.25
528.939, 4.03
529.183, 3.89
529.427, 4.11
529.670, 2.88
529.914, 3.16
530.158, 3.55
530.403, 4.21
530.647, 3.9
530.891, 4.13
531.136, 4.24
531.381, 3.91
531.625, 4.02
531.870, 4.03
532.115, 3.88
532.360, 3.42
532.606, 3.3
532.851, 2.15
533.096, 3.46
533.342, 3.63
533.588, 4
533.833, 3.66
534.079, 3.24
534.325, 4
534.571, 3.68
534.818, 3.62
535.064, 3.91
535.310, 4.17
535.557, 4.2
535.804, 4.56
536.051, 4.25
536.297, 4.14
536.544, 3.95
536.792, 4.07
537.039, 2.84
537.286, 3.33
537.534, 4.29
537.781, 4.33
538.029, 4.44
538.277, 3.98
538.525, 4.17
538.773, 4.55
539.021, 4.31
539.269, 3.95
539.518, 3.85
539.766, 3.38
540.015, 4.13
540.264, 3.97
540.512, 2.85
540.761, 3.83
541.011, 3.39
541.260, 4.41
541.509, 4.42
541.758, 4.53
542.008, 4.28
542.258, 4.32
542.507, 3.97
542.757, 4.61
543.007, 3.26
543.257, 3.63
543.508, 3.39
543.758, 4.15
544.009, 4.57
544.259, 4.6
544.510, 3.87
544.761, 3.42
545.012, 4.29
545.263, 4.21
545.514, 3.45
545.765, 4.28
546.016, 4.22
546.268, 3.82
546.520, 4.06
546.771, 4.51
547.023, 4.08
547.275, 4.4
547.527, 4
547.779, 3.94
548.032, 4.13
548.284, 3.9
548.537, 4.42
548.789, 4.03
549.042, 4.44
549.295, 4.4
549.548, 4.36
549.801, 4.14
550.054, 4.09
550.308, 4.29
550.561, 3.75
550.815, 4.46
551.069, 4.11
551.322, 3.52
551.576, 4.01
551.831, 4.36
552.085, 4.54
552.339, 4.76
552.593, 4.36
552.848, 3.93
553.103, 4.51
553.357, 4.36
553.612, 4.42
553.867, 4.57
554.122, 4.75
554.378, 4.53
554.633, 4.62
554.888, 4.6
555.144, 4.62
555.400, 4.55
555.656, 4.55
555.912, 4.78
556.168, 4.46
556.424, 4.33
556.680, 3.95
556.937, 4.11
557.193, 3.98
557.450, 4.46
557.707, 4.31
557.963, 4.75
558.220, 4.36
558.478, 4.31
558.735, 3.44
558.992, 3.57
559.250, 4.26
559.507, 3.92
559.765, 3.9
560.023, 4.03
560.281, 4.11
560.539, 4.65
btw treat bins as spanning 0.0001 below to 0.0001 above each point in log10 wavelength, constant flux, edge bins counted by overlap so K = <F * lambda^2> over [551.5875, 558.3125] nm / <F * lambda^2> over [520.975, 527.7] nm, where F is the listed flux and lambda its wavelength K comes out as 1.5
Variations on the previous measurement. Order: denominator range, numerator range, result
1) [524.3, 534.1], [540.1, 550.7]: 1.22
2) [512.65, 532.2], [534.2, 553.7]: 1.46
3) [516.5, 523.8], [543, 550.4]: 1.74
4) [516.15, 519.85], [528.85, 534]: 1.75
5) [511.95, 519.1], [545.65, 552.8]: 2.05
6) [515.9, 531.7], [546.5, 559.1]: 1.53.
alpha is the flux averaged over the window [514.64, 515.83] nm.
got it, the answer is 2.37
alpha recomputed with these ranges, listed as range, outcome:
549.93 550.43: 4.18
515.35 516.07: 2.66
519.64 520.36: 2.92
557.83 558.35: 4.55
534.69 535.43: 3.9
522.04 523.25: 3.31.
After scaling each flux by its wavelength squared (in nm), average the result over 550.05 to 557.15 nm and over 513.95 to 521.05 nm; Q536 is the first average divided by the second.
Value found 2.17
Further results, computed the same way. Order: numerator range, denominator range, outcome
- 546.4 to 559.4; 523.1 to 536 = 1.29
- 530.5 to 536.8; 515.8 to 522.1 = 1.67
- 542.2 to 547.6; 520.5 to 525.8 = 1.34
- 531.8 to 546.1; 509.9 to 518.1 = 1.81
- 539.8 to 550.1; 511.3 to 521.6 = 1.89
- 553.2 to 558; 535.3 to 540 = 1.18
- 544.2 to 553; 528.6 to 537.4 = 1.16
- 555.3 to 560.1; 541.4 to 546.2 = 1.09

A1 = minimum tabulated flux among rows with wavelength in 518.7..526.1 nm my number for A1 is 1.56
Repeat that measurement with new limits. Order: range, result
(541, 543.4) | 3.26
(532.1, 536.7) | 2.15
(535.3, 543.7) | 2.84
